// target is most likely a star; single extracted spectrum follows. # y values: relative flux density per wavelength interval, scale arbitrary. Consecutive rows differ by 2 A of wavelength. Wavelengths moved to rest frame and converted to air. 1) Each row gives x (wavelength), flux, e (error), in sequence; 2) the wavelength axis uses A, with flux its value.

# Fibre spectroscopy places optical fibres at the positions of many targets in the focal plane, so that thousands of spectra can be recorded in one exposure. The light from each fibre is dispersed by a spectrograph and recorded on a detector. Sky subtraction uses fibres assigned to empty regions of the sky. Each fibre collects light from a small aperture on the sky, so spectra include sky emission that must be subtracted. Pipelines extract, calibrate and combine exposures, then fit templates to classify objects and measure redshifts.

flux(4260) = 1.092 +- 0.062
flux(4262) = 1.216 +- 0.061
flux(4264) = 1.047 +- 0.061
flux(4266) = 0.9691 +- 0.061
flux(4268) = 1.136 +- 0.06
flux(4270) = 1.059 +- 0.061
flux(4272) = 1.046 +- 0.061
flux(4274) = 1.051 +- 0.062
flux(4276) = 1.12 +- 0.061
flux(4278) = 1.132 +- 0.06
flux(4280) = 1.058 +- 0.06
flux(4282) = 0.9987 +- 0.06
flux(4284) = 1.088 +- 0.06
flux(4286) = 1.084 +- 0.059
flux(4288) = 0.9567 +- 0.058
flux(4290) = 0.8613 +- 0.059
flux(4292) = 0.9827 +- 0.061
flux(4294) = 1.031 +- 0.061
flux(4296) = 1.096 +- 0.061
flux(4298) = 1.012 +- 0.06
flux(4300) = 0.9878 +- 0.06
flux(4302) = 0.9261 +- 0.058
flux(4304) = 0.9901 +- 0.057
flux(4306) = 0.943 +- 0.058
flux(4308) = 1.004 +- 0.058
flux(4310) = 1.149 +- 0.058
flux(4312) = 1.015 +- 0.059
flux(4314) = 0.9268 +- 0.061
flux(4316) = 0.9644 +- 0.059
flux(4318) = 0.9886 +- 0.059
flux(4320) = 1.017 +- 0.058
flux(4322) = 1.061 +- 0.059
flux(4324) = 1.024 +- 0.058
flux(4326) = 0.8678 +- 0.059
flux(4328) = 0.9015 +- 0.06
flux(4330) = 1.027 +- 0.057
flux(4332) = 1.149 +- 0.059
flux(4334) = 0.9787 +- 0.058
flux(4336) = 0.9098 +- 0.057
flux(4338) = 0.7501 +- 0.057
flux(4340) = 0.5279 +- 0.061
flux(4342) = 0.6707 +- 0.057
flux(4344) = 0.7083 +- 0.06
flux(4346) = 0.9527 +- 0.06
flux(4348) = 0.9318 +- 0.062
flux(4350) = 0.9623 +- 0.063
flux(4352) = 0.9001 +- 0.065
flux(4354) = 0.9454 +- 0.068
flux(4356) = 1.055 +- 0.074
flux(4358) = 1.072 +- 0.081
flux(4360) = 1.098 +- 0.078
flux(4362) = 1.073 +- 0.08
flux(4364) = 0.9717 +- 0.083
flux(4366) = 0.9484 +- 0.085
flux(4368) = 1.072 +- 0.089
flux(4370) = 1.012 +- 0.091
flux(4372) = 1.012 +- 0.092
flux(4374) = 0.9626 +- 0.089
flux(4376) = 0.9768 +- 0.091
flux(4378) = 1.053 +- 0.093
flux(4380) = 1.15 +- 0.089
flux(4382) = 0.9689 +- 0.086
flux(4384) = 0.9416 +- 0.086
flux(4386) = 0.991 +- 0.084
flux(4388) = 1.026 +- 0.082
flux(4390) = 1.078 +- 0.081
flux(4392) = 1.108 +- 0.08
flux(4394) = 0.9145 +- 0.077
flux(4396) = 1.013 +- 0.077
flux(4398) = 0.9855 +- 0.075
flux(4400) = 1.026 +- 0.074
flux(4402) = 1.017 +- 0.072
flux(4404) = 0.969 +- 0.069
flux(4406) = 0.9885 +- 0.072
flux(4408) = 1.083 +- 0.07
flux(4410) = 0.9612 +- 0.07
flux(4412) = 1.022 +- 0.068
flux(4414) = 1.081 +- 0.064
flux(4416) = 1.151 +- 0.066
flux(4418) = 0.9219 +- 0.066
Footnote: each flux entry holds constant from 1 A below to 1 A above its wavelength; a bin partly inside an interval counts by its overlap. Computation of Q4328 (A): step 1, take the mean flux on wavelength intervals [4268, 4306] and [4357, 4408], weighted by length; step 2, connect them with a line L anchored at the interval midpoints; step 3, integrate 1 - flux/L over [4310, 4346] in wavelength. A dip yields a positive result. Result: 3.7 A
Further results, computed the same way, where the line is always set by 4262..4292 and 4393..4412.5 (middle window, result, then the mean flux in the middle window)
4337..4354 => 3.51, 0.809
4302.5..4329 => 1.14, 0.987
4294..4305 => 0.35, 1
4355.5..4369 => -0.37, 1.04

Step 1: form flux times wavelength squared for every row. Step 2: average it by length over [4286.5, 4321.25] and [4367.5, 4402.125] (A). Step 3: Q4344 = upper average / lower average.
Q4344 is 1.06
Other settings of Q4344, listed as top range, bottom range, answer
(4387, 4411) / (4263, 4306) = 1.04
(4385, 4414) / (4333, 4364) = 1.15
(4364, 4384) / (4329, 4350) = 1.19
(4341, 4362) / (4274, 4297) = 0.93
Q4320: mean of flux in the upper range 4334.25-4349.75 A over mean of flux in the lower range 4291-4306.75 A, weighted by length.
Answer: 0.80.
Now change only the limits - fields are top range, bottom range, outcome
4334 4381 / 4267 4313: 0.92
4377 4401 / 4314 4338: 1.05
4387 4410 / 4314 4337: 1.03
